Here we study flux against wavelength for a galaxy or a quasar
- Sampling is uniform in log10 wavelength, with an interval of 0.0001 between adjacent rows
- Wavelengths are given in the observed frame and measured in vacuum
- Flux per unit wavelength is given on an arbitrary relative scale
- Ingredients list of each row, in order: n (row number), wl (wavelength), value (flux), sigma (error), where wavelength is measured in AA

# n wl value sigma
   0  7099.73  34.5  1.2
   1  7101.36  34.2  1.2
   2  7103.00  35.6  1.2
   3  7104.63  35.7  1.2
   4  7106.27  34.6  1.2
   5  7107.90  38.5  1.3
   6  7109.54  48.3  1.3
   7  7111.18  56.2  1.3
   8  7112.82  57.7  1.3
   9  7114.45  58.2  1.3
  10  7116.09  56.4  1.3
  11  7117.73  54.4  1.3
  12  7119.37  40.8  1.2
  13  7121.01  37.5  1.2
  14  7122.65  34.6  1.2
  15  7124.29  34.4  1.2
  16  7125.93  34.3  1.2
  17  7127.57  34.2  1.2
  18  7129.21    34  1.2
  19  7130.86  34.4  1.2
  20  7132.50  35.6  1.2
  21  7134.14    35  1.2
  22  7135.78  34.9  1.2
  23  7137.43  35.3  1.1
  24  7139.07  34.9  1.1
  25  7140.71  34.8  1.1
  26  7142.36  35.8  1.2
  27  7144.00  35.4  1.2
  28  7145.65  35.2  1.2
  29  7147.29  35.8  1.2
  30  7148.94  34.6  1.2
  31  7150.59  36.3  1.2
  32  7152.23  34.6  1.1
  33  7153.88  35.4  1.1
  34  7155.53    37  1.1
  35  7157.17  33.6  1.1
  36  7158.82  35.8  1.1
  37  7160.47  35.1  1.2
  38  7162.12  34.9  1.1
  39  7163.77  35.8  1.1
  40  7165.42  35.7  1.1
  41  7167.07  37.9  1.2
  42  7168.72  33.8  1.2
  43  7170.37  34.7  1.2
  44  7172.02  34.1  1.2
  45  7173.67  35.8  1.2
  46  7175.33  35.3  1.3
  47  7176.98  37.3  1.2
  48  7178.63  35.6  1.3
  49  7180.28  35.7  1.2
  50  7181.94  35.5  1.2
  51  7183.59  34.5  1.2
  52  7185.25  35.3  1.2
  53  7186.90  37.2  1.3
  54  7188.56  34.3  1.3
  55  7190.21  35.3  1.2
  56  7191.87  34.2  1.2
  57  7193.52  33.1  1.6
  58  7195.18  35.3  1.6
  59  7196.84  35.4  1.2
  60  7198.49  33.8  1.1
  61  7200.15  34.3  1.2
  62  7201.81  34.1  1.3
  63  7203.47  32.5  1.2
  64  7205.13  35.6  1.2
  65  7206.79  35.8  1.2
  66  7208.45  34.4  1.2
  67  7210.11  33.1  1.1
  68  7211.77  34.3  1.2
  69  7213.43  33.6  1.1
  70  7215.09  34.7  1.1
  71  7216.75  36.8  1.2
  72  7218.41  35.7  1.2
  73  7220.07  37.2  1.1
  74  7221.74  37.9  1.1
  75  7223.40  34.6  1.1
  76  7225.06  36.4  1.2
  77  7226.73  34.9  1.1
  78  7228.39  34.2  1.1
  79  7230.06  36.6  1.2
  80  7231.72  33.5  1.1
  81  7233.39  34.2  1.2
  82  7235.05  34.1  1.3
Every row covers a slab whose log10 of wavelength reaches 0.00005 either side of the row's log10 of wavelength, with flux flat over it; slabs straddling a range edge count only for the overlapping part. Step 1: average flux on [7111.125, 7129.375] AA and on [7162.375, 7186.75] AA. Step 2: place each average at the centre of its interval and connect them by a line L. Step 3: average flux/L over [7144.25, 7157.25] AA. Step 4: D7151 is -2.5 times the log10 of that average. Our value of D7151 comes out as 0.114 mag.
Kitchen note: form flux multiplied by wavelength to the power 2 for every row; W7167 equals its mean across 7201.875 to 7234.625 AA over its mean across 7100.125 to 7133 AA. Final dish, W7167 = 0.9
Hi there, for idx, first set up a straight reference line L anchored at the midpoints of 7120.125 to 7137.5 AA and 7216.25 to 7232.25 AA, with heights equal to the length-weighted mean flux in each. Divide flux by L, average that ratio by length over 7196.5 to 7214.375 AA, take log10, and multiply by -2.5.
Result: 0.04 mag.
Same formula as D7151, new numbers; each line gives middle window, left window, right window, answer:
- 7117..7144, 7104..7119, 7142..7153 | 0.145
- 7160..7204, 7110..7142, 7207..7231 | 0.074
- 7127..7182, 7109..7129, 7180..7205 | 0.135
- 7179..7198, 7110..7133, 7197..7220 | 0.047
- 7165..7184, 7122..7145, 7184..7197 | -0.018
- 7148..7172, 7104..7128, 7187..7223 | 0.120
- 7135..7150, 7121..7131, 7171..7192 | -0.012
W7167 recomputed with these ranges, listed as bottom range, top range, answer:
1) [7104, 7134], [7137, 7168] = 0.85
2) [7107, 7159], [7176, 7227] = 0.91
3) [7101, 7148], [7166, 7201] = 0.90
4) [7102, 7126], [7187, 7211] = 0.80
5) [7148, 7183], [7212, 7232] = 1.02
